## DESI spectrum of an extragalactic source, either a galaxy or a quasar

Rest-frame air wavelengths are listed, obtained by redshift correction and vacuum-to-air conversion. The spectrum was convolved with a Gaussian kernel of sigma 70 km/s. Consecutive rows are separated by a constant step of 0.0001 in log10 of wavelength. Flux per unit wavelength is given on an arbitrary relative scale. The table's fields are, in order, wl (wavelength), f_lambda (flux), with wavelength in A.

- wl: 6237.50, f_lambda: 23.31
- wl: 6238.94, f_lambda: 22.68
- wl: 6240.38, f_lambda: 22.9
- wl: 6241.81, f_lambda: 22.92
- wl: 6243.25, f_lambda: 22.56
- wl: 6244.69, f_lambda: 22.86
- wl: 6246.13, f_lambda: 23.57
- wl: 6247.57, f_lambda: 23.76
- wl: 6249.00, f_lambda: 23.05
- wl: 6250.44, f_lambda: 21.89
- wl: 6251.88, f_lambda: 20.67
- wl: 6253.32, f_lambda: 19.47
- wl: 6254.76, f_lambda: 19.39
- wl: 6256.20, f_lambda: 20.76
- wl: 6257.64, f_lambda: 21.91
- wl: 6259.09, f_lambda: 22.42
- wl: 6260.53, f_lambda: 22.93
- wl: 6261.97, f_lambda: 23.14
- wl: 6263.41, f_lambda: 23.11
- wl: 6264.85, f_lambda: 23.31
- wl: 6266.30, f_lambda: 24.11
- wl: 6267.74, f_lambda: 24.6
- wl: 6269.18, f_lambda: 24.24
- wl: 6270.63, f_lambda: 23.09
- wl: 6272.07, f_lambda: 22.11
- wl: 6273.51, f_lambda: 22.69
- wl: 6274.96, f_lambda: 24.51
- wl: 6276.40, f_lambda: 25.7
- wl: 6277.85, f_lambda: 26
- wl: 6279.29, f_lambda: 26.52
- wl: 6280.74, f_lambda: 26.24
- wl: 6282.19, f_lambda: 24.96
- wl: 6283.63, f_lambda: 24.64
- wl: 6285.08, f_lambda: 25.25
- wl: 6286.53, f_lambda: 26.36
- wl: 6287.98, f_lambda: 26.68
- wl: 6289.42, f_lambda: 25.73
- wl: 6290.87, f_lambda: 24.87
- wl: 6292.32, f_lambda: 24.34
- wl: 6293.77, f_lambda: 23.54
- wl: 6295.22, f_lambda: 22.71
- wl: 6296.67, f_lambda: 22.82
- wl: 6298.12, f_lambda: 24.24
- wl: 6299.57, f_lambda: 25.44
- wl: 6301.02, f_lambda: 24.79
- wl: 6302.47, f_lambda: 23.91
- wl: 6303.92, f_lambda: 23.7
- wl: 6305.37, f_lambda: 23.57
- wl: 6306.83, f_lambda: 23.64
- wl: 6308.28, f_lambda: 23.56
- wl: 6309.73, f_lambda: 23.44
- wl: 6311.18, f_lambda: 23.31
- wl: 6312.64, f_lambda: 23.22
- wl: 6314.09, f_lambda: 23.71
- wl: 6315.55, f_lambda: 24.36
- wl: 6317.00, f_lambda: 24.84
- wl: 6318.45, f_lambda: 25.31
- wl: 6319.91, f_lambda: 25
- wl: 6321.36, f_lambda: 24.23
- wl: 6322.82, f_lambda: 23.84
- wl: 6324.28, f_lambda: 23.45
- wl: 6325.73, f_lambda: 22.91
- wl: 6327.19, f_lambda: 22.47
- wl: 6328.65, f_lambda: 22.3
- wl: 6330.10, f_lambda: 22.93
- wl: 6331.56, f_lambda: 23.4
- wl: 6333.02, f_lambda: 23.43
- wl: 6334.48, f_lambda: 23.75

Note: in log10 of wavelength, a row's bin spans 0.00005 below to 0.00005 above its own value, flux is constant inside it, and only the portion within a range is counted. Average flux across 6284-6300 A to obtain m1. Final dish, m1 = 24.7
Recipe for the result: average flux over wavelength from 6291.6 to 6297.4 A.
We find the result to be 23.3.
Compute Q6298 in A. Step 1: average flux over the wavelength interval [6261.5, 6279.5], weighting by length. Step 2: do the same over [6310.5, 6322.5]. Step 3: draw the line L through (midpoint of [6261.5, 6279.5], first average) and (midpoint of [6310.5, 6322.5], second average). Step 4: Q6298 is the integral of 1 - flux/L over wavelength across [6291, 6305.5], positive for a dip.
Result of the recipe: 0.1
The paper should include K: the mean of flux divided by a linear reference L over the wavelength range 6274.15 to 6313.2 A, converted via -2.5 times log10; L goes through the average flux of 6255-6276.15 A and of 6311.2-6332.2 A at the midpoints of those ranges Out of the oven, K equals -0.055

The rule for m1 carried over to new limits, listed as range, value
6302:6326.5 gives 23.9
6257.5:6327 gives 24.2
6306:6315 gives 23.5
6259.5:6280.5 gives 24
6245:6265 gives 22.1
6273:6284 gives 25.2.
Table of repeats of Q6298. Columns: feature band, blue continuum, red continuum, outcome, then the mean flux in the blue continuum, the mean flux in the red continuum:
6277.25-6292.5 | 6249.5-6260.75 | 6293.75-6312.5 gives -1.9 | 21.1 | 23.7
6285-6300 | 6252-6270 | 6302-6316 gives -1.0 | 22.4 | 23.6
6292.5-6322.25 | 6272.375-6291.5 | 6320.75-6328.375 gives 0.1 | 25.3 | 23.3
